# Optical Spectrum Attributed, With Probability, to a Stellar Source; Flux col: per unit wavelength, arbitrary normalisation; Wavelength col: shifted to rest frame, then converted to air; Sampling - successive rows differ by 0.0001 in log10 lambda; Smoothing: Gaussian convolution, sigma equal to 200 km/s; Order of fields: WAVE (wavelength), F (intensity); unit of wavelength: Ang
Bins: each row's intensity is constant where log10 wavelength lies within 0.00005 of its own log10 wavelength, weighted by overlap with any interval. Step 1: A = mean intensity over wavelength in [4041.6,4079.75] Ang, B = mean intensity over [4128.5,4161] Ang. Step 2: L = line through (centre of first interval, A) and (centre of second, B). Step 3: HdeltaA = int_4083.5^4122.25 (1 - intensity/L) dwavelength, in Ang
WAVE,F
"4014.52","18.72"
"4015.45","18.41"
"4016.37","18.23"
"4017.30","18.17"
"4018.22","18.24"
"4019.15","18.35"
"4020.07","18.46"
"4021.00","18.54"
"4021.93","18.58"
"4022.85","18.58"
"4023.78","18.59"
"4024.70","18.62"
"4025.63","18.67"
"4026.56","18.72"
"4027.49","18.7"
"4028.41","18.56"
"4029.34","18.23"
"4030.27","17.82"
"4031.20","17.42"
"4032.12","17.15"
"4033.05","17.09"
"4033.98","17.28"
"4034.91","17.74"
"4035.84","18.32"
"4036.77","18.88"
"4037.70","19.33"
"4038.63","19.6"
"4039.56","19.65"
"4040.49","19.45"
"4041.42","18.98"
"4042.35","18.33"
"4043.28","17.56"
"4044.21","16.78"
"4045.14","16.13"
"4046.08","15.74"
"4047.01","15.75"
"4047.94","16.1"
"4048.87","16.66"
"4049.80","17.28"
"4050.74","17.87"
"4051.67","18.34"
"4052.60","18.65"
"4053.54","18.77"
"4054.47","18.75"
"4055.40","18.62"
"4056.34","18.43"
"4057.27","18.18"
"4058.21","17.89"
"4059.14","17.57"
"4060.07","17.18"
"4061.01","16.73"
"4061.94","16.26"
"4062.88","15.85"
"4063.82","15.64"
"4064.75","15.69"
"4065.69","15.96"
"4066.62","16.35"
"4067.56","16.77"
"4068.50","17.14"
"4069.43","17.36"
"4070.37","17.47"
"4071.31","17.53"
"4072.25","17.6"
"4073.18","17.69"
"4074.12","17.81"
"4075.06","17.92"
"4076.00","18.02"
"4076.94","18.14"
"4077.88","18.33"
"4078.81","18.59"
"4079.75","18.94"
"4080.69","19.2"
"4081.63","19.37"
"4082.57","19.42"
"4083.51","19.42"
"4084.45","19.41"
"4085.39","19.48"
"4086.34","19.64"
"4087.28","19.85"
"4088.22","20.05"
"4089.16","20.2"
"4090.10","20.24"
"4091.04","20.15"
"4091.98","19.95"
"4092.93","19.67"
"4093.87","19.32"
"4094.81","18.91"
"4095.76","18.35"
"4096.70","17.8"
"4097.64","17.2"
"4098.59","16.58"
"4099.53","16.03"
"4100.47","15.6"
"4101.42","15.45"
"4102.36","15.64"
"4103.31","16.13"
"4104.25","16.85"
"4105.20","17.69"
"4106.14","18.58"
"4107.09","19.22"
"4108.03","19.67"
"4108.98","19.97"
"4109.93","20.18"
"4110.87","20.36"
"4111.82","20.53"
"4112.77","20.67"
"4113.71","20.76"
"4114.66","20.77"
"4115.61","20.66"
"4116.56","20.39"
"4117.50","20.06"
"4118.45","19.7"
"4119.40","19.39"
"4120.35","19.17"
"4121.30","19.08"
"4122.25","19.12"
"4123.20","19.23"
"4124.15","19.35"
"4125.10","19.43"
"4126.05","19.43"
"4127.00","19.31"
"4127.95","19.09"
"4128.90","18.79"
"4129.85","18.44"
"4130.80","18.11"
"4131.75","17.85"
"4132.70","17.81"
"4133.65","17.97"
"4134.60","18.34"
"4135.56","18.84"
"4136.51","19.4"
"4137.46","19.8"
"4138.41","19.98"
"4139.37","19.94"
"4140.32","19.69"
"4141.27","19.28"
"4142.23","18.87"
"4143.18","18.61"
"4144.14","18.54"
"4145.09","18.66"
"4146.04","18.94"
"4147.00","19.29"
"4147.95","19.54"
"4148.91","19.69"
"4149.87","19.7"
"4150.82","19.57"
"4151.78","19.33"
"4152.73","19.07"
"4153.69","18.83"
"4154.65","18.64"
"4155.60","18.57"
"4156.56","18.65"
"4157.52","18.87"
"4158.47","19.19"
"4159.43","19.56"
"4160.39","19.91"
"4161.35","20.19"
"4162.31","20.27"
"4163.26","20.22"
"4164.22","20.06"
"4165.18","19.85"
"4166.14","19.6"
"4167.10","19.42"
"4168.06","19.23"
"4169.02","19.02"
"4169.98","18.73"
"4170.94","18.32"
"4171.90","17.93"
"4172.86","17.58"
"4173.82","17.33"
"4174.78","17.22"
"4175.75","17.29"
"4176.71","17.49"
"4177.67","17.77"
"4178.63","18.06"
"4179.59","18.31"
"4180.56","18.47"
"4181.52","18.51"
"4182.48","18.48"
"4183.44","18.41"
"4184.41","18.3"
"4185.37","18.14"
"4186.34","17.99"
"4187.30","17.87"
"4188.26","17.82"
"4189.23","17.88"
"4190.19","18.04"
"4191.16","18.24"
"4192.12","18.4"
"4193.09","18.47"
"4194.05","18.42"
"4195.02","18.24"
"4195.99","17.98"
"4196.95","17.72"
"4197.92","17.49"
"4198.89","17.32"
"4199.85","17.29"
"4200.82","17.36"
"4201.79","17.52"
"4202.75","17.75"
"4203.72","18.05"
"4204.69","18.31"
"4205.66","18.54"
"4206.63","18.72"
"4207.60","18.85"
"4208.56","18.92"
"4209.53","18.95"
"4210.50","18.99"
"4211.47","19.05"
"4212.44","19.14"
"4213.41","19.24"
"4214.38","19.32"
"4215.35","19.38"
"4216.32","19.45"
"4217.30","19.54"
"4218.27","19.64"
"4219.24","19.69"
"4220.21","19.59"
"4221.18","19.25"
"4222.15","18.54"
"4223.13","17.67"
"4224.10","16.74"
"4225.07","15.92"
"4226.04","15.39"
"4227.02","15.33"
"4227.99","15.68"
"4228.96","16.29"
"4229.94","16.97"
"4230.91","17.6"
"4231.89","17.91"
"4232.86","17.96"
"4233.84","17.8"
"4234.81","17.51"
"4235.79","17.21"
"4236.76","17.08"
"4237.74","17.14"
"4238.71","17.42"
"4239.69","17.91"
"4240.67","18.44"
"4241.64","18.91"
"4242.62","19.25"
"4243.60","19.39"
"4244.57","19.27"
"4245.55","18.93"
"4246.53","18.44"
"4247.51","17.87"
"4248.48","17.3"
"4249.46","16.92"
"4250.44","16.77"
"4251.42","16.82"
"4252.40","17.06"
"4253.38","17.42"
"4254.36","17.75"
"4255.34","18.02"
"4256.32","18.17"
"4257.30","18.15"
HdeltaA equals -1.7 Ang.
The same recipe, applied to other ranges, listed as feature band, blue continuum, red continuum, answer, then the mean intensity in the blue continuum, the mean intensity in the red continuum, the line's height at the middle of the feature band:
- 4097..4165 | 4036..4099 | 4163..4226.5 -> -2.84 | 18.1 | 18.4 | 18.2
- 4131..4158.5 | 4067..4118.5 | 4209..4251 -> -0.83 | 18.7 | 18.1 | 18.5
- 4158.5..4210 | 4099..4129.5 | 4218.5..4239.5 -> -1.17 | 18.9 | 17.4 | 18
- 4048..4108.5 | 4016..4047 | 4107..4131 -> 3.17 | 18.2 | 19.7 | 19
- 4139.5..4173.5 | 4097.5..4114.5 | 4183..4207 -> -2.02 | 18.2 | 18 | 18.1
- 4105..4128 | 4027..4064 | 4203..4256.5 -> -2.37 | 17.7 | 18.1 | 17.9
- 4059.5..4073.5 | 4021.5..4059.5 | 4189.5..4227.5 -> 1.03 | 18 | 18.3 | 18.1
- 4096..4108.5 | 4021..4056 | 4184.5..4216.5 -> 0.70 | 18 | 18.3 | 18.2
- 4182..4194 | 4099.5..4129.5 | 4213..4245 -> 0.12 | 19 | 18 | 18.4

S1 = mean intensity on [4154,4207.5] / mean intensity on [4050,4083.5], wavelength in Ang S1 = 1.04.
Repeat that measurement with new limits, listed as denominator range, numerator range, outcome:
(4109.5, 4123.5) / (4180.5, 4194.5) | 0.91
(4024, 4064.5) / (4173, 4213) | 1.02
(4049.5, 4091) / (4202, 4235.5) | 1.00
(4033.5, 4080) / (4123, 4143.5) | 1.08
